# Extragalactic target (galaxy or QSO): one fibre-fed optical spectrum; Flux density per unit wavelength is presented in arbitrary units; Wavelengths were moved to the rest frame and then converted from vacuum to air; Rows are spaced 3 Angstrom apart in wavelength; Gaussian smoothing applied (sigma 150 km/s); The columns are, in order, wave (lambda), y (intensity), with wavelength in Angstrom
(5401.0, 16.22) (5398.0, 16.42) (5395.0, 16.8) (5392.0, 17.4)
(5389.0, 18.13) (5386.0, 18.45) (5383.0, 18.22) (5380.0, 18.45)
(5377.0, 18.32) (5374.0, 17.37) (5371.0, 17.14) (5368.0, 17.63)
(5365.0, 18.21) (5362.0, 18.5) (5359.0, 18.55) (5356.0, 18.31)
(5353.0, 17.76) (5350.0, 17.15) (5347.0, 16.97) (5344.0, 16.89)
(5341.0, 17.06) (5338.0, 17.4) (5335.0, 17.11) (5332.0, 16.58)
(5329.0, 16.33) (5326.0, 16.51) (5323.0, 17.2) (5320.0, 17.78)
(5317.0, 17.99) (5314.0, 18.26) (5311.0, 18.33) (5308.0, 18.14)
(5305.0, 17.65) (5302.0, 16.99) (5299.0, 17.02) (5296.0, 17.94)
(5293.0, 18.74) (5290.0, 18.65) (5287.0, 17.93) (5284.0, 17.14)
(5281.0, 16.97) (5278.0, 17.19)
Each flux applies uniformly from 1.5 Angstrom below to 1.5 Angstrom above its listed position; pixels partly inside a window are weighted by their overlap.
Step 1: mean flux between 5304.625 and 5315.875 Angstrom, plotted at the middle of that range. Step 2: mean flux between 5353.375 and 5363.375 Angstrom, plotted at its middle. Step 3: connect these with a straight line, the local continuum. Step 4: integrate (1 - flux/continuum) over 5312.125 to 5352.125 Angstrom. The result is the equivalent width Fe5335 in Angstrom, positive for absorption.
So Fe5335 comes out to 2.3 Angstrom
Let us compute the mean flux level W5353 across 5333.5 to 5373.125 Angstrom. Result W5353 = 17.6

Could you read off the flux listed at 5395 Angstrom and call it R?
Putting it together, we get 16.8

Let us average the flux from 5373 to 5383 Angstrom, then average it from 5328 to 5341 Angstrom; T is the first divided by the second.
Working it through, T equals 1.1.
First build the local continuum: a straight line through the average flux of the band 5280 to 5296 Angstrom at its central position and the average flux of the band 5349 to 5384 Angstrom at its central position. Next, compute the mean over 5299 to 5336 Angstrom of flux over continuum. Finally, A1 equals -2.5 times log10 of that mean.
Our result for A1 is 0.03 mag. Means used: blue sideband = 17.9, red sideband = 18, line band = 17.4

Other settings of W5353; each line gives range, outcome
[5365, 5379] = 17.7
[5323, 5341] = 16.8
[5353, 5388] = 18.1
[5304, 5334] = 17.5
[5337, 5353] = 17.1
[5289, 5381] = 17.6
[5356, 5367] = 18.4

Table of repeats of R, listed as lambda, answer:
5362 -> 18.5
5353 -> 17.76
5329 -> 16.33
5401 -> 16.22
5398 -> 16.42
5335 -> 17.11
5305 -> 17.65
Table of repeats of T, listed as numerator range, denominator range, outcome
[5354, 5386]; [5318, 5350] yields 1.06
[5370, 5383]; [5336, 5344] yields 1.04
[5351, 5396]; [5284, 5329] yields 1.01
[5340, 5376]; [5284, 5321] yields 0.98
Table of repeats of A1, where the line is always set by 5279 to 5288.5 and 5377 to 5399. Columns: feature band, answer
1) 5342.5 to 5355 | 0.02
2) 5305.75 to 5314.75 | -0.05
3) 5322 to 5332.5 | 0.06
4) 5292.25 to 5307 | -0.01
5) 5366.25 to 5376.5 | 0.01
